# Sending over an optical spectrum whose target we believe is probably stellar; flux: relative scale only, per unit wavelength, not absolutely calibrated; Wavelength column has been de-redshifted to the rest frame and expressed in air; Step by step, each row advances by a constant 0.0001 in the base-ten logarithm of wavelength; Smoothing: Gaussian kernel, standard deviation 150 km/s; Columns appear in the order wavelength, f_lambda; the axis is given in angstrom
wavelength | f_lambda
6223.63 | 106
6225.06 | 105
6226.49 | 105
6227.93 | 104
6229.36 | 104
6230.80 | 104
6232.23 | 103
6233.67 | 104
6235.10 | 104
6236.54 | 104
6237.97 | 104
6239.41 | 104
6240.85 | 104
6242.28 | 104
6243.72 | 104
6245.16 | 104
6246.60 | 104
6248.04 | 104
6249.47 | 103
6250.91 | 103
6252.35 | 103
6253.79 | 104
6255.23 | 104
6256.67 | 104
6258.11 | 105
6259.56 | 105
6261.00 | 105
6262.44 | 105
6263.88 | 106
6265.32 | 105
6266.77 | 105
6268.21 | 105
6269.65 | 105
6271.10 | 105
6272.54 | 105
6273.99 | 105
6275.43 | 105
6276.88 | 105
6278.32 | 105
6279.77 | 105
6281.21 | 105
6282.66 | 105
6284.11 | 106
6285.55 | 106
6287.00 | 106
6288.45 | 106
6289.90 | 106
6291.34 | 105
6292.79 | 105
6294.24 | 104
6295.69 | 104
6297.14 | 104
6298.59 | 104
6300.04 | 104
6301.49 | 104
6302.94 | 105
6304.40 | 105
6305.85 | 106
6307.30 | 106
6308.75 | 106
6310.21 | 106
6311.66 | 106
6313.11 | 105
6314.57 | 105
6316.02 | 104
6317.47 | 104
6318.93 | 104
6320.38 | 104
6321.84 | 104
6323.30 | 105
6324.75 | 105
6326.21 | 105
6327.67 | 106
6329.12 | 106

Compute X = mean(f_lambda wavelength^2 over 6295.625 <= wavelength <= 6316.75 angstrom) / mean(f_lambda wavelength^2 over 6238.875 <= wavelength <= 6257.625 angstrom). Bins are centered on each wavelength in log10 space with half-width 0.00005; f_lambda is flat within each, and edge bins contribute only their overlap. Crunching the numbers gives 1.0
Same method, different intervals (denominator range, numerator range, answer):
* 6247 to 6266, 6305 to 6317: 1.03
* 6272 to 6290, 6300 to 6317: 1.01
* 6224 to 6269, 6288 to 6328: 1.03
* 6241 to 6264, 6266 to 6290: 1.02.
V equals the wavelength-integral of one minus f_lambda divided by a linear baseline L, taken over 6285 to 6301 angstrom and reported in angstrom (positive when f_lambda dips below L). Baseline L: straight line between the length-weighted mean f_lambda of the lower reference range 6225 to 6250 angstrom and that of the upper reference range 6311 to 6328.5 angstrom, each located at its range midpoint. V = -0.05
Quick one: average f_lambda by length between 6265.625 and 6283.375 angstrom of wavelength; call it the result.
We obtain 105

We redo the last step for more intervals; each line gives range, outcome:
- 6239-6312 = 105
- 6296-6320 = 105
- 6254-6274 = 105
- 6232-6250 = 104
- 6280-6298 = 105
